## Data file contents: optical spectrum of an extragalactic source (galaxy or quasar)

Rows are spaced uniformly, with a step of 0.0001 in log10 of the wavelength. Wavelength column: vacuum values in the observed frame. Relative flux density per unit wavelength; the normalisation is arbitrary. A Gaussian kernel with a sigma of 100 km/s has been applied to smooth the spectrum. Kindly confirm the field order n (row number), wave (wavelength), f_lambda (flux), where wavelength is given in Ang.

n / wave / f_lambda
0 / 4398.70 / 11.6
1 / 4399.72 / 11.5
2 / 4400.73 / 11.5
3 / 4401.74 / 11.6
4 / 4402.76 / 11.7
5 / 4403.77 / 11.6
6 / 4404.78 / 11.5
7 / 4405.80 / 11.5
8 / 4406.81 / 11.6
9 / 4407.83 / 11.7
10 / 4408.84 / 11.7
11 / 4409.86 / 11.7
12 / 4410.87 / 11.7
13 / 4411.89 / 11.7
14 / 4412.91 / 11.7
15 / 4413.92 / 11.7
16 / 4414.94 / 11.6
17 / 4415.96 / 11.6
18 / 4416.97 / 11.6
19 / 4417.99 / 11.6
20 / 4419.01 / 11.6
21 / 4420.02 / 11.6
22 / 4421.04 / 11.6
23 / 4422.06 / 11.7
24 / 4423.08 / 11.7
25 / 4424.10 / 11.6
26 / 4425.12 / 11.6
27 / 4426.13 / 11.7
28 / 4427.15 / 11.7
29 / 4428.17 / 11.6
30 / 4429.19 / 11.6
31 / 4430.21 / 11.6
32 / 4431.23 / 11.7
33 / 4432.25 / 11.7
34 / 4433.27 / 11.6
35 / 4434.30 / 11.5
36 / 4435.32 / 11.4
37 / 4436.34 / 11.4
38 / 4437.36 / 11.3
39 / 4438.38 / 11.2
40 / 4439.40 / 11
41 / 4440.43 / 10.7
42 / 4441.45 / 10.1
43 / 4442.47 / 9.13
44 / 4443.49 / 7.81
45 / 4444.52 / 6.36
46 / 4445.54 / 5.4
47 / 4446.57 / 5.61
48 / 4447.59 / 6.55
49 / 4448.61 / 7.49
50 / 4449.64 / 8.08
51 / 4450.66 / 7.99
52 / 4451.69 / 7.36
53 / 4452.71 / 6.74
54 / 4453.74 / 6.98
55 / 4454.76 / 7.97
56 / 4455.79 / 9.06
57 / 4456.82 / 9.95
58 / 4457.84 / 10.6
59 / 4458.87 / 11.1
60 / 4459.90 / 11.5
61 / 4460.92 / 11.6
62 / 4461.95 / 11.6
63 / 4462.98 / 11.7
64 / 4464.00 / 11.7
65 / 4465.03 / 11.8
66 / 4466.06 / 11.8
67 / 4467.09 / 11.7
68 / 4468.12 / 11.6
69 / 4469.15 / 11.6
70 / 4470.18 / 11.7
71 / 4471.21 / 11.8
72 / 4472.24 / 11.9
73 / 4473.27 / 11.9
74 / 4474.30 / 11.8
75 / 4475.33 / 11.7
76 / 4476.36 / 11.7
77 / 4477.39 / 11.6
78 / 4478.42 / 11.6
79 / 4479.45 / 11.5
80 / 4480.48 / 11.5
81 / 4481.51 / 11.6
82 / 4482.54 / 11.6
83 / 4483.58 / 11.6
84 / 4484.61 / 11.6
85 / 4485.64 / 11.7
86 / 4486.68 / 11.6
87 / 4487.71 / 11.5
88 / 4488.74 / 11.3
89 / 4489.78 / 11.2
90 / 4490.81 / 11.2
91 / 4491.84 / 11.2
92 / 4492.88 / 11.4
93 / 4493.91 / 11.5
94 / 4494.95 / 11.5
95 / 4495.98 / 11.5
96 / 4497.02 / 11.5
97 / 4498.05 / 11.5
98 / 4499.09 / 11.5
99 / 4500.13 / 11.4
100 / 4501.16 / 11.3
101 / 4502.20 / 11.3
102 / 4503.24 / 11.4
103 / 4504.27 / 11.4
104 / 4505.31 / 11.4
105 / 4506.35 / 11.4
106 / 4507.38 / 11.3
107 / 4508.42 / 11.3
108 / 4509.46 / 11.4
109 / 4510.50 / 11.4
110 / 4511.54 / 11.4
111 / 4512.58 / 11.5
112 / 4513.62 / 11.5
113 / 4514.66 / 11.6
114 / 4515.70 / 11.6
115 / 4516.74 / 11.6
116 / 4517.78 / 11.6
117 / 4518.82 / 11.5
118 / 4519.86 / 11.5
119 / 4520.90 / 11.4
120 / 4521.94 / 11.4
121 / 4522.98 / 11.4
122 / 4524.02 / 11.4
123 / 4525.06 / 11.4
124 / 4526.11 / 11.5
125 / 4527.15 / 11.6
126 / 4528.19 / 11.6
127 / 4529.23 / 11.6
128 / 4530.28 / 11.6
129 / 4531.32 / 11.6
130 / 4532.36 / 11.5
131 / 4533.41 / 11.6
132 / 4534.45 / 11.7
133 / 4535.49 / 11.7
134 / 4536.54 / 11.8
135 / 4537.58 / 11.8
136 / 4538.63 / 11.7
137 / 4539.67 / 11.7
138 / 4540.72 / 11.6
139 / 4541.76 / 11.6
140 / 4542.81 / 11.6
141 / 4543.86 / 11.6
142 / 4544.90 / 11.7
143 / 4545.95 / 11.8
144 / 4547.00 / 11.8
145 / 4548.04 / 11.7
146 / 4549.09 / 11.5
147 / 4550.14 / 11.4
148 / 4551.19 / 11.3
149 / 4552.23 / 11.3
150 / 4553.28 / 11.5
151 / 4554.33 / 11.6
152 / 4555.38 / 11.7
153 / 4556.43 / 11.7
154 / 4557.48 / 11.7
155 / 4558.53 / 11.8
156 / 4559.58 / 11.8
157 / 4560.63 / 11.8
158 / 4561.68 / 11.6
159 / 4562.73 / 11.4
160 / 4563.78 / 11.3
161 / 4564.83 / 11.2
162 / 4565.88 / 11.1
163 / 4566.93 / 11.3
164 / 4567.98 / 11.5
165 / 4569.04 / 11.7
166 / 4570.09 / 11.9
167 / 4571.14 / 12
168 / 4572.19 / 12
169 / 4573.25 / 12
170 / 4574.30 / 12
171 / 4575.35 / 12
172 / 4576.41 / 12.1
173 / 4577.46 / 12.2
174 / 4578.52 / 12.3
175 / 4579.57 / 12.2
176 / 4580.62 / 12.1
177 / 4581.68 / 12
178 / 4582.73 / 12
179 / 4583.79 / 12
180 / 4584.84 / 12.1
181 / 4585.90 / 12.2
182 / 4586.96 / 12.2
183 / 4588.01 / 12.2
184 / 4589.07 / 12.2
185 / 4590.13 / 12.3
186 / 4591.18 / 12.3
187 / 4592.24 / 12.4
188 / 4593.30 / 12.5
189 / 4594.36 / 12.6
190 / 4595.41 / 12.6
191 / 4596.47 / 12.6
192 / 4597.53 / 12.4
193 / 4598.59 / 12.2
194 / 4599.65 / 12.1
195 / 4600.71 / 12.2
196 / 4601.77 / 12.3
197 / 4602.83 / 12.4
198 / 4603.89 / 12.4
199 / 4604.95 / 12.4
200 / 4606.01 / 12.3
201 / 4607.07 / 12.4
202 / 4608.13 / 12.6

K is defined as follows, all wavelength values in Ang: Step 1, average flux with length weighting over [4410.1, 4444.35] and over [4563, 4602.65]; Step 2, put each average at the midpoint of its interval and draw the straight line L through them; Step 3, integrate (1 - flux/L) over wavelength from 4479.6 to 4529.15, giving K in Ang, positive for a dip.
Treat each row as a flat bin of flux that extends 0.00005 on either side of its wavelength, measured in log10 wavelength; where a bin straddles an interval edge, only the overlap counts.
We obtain 0.85 Ang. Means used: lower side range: 11.3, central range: 11.5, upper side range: 12.1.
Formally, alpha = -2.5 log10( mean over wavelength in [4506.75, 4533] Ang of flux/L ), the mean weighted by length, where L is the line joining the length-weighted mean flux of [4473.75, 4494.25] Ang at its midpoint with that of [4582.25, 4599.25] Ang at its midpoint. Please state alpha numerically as 0.03 mag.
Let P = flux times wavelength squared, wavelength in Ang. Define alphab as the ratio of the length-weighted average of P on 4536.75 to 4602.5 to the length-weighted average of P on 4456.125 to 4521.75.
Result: 1.07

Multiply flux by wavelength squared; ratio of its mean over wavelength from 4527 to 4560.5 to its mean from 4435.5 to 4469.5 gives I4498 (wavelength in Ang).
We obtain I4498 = 1.3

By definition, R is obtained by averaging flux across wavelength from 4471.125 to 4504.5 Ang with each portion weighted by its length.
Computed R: 11.5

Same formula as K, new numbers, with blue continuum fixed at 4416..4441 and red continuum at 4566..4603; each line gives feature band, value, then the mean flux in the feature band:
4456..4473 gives 0.31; 11.4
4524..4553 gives 0.85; 11.6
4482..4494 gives 0.31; 11.4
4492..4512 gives 0.67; 11.4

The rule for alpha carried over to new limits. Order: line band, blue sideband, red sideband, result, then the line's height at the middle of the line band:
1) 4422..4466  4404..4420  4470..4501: 0.155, 11.6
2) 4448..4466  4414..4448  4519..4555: 0.131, 10.9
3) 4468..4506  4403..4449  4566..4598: -0.020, 11.3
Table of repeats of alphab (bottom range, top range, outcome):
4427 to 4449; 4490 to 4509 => 1.18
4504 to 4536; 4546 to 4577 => 1.03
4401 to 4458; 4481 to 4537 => 1.14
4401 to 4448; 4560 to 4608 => 1.19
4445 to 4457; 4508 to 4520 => 1.61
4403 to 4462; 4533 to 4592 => 1.20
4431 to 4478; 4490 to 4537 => 1.16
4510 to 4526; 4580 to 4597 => 1.10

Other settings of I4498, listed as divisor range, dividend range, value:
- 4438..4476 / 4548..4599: 1.27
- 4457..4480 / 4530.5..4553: 1.04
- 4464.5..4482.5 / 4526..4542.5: 1.02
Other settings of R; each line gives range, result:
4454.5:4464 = 10.7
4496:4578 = 11.6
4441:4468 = 9.18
